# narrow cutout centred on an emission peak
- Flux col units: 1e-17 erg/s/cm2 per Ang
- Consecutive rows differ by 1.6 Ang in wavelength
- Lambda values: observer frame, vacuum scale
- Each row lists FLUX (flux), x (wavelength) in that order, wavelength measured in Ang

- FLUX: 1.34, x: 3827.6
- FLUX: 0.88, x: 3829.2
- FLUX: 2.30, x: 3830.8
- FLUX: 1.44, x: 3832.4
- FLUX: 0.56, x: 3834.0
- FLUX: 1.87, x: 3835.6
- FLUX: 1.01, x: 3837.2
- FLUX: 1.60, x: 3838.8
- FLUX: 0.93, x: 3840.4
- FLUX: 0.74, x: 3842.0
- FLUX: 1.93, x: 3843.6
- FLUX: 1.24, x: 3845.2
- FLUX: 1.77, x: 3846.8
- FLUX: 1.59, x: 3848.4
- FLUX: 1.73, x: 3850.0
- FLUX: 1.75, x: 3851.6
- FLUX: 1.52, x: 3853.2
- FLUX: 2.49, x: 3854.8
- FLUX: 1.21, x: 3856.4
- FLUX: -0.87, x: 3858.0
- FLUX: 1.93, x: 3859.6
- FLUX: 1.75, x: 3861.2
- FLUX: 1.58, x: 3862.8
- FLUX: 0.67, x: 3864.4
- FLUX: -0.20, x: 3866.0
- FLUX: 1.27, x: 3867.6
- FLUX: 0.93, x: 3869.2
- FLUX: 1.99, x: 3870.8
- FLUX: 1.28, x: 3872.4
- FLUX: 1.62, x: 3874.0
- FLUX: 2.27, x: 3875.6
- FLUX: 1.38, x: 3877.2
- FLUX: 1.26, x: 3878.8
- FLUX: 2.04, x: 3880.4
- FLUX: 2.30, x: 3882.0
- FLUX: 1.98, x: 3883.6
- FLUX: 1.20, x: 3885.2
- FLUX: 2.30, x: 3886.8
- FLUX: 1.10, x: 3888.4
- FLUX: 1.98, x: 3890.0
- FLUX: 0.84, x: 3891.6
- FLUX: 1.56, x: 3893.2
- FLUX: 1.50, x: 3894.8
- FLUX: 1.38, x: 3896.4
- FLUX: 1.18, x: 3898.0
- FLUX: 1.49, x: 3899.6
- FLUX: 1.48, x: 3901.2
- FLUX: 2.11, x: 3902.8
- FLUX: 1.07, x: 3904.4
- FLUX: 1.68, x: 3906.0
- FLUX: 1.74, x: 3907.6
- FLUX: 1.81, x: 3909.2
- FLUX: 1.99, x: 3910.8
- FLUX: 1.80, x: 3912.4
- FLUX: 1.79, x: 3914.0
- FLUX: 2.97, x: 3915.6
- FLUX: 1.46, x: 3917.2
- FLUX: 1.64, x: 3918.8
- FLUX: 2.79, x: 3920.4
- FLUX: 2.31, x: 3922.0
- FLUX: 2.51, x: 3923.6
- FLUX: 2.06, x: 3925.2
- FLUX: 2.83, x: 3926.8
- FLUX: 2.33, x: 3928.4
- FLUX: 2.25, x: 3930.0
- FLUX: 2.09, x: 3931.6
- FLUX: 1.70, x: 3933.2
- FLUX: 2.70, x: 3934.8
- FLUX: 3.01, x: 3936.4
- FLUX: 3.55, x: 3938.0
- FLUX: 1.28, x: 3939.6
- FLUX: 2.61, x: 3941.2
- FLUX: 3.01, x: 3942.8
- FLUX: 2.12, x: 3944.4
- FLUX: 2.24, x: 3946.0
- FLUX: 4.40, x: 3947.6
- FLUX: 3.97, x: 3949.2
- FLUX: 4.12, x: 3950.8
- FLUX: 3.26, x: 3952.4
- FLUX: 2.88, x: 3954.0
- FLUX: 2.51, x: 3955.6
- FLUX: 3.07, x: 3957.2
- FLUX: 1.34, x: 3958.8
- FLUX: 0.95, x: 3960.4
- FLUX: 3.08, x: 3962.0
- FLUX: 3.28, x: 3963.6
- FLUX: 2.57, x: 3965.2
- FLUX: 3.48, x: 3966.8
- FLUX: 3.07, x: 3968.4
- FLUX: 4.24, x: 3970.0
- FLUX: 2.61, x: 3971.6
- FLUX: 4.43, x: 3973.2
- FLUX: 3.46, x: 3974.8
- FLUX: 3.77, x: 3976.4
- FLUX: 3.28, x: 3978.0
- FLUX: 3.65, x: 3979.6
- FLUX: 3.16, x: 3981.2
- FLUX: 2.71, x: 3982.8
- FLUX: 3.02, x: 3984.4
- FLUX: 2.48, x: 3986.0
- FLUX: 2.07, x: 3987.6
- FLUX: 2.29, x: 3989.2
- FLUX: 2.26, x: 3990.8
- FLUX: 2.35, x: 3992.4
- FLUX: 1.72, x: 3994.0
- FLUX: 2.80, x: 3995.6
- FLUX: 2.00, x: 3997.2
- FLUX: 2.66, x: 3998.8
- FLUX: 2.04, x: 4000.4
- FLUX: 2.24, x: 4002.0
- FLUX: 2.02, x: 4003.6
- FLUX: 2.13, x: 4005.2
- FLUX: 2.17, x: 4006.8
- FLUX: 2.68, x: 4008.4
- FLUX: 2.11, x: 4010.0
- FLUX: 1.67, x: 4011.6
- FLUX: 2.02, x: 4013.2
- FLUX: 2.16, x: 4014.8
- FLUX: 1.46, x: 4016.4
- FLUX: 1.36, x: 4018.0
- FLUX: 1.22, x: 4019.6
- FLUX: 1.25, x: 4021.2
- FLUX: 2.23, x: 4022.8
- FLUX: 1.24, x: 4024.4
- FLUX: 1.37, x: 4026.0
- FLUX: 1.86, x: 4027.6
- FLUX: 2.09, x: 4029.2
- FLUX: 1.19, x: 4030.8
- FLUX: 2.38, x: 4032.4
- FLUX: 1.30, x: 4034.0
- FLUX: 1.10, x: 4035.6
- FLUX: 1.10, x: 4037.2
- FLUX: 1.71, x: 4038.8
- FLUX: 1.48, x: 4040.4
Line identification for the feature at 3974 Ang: C IV 1549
